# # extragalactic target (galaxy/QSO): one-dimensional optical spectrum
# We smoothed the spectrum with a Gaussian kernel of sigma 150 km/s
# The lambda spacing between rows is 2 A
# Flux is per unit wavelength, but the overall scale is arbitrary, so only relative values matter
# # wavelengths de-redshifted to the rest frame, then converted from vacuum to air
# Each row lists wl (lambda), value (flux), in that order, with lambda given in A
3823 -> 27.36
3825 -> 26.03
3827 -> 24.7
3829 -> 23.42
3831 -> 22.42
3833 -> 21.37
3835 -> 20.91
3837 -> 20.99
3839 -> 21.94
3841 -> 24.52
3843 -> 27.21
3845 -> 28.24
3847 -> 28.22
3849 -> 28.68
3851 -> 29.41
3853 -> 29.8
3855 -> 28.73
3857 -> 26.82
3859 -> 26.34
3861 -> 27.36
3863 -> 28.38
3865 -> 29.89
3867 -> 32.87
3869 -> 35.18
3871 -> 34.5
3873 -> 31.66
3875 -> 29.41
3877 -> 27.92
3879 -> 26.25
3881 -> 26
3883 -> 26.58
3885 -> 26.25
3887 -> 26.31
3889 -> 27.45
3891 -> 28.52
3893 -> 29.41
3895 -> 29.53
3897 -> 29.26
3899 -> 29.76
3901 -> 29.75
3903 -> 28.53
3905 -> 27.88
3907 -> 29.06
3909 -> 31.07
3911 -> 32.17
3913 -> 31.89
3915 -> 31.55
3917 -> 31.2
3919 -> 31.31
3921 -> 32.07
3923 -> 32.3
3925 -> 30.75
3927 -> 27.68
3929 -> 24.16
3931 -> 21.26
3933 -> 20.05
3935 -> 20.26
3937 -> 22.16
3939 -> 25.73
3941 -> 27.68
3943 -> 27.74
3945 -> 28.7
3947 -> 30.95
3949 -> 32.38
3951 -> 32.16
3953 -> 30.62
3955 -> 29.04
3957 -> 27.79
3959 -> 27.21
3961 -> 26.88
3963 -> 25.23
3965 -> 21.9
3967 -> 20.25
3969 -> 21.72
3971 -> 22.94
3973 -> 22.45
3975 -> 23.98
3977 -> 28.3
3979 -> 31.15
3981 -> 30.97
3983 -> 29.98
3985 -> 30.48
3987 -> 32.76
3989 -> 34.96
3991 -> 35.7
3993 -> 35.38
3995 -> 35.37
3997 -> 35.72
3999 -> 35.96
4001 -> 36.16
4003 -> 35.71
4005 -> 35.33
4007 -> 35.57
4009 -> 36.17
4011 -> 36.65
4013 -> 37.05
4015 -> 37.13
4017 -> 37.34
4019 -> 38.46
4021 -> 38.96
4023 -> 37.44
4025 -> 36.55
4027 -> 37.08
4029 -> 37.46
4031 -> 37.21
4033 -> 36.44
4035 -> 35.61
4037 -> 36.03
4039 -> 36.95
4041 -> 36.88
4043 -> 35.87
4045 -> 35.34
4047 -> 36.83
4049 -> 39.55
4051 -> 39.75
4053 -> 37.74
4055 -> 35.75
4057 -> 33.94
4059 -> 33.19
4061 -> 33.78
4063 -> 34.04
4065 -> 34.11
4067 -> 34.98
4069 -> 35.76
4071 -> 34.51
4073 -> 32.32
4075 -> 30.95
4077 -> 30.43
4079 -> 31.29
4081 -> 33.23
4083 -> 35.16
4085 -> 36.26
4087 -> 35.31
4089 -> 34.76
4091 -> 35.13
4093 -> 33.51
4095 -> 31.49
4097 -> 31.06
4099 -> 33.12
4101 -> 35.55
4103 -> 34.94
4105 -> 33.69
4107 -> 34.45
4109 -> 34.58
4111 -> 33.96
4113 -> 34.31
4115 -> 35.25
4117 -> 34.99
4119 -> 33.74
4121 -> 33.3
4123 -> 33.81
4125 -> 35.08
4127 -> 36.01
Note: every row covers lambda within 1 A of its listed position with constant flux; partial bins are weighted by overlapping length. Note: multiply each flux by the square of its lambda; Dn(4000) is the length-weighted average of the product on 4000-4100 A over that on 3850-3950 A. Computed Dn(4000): 1.3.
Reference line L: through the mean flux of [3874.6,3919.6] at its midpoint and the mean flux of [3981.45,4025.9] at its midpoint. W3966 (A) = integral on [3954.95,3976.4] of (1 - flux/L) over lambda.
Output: 5.72 A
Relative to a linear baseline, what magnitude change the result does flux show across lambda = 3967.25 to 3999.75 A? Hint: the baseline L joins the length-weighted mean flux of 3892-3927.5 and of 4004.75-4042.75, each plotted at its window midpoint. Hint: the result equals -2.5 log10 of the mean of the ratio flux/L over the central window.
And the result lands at 0.15 mag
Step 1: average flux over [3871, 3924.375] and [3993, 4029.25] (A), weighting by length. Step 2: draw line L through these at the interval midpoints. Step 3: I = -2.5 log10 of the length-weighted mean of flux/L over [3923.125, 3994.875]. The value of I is 0.21 mag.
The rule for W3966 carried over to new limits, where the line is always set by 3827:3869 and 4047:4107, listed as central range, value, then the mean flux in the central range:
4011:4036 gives -3.6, 37.2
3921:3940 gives 2.6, 25.3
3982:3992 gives -0.5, 32.8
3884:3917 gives -1.1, 29.3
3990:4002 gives -1.6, 35.7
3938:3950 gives 0.4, 28.9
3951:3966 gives 1.5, 27.3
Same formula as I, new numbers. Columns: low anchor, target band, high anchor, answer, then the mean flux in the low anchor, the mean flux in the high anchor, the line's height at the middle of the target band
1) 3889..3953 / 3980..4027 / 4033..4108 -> -0.11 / 28.6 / 34.7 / 32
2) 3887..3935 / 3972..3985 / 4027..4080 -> 0.14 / 28.7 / 35.3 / 31.8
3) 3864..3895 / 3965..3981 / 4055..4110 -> 0.26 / 29.2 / 33.8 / 31.3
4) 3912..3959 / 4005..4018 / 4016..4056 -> -0.05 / 28.2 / 37.2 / 35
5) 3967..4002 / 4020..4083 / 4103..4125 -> -0.10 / 30.5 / 34.3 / 32.5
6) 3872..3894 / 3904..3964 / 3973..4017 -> 0.08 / 27.8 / 33.7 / 30.5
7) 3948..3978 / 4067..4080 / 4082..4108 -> 0.00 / 26.2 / 34.2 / 32.9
